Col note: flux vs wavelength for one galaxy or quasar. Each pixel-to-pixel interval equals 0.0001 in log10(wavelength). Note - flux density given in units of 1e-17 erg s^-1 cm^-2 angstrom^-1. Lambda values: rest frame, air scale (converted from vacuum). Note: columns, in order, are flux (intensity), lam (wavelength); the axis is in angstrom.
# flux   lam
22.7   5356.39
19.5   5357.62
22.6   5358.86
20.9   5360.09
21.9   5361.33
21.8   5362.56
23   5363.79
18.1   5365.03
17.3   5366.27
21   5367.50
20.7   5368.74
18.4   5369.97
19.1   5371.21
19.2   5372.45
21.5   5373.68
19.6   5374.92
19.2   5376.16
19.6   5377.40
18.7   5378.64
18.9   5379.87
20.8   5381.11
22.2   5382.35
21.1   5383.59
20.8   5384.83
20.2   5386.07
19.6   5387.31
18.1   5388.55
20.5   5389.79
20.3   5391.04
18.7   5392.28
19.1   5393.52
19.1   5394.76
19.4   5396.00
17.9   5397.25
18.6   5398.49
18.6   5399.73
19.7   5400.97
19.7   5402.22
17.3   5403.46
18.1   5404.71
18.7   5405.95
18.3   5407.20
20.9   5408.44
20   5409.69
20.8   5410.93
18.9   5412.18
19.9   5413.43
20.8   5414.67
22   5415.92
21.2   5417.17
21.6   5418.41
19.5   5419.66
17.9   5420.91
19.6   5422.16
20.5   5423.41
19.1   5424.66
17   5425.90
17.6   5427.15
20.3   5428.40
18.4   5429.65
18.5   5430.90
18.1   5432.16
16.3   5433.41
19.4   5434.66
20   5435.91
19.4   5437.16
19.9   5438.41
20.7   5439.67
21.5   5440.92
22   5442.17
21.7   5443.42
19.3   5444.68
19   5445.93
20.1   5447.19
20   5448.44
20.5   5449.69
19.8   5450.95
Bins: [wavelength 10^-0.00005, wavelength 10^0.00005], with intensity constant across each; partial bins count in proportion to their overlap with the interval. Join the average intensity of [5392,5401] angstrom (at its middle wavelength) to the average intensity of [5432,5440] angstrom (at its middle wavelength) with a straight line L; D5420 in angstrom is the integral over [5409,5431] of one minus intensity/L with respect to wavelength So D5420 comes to -0.77 angstrom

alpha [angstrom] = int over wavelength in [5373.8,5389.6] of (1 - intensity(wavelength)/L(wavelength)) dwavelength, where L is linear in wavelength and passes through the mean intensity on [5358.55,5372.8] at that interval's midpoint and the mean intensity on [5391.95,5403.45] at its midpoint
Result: -0.3 angstrom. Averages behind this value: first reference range 20.3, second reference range 18.9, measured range 20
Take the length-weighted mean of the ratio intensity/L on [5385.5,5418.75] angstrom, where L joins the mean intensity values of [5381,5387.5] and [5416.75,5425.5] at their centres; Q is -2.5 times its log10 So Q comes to 0.04 mag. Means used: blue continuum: 20.9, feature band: 19.5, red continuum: 19.8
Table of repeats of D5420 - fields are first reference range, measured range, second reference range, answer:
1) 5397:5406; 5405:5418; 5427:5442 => -0.9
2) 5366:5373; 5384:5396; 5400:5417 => -0.1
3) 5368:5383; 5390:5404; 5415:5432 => 0.5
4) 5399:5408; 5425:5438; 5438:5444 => 1.3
